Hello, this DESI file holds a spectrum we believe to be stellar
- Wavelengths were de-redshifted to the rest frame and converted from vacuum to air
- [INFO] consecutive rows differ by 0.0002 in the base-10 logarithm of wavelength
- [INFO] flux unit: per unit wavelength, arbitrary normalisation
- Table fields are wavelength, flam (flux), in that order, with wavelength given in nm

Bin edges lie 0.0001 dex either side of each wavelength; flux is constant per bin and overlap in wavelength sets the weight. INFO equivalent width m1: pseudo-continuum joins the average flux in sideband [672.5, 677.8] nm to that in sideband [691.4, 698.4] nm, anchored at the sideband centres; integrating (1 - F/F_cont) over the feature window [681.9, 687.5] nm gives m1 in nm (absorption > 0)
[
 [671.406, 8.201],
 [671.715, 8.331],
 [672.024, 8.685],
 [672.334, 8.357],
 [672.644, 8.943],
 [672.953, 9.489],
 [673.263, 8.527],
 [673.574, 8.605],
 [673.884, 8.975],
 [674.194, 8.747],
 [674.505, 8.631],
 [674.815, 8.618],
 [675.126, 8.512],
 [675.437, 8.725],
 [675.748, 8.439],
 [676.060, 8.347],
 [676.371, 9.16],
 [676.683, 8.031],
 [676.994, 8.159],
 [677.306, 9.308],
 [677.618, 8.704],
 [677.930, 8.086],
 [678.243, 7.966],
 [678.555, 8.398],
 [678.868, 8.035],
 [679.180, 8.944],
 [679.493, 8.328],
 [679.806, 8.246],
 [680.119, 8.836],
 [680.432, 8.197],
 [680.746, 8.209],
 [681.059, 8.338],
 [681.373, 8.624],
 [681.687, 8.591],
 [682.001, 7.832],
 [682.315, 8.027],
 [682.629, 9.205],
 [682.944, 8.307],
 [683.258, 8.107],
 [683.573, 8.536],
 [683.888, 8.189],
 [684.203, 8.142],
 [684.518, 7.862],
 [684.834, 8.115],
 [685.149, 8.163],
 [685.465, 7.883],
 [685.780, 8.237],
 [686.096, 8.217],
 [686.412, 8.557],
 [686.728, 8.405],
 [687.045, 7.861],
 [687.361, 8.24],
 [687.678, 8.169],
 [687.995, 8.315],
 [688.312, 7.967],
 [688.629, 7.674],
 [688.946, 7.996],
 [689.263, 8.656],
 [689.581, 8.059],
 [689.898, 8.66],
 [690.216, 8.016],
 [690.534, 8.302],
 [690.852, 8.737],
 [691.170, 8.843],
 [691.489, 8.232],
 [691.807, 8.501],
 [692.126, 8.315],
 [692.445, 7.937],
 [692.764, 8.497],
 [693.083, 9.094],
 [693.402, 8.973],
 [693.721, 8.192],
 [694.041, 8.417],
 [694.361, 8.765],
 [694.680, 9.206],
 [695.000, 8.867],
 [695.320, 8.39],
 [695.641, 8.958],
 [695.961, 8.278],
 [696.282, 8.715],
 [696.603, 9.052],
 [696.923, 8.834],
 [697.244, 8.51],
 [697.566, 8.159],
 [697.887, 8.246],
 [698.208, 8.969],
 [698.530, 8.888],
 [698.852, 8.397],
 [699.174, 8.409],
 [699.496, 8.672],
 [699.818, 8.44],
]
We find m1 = 0.28 nm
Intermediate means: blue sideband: 8.7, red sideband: 8.6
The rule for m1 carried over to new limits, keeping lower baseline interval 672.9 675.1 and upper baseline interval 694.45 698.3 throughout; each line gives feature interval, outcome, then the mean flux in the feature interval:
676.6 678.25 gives 0.059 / 8.43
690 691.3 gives 0.033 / 8.47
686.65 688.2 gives 0.094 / 8.18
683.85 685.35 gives 0.109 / 8.08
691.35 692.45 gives 0.051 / 8.29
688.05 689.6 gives 0.110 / 8.09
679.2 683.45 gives 0.163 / 8.39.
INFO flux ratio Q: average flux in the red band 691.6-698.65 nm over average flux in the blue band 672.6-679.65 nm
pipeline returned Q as 1.00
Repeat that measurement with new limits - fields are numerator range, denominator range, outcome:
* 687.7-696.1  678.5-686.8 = 1.02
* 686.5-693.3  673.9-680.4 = 0.98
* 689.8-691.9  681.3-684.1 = 1.01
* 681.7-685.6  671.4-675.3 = 0.95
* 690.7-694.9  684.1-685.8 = 1.07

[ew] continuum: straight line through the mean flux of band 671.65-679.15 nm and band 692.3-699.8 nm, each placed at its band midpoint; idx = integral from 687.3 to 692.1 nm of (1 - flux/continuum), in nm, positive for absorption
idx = 0.18 nm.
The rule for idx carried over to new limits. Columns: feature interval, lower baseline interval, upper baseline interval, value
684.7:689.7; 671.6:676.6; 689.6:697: 0.27 nm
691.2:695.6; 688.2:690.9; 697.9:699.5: -0.10 nm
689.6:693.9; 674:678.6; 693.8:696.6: 0.10 nm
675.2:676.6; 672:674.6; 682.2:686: 0.00 nm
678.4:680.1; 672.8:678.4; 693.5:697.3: 0.04 nm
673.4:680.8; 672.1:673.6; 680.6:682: 0.06 nm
